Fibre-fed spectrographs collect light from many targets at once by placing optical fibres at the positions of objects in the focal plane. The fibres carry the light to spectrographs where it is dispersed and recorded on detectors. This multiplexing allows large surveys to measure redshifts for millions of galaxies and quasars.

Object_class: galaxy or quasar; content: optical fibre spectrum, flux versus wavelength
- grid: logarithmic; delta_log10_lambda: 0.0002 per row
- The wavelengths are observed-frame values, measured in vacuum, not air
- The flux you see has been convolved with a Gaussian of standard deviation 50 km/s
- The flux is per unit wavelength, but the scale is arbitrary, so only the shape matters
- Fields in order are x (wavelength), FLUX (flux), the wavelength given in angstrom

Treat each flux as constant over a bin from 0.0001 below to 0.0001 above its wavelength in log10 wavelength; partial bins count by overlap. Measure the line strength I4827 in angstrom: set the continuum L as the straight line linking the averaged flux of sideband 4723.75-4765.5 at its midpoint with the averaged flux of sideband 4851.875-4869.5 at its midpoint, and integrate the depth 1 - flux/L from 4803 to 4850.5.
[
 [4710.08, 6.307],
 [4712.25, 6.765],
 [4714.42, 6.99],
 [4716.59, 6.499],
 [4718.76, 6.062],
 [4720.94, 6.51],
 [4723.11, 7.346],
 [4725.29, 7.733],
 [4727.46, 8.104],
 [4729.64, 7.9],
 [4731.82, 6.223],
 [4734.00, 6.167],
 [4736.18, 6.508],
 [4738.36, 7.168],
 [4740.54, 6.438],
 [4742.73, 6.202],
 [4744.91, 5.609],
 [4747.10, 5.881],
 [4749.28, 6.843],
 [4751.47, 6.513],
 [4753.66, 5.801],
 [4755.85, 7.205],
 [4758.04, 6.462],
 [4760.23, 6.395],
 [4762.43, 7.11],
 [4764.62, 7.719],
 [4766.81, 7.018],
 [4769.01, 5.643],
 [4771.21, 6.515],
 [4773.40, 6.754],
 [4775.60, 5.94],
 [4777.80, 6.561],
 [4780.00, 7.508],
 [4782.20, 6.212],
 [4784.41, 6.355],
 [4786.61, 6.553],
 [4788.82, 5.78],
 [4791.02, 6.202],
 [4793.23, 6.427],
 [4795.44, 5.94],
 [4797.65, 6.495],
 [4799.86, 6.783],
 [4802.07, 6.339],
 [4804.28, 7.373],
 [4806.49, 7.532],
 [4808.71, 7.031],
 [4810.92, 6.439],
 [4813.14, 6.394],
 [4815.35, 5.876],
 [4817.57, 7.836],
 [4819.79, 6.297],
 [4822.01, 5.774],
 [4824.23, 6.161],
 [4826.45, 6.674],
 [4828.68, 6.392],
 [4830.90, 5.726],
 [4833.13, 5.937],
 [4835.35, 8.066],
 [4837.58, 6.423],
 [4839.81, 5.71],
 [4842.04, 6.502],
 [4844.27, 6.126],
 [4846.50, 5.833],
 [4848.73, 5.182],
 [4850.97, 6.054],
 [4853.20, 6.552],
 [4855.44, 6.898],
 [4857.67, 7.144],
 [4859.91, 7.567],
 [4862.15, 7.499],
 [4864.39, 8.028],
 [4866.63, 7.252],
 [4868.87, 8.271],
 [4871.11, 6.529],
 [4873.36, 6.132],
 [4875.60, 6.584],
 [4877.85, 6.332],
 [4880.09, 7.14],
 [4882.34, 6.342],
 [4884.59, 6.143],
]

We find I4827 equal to 4.9 angstrom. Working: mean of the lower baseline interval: 6.74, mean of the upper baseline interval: 7.36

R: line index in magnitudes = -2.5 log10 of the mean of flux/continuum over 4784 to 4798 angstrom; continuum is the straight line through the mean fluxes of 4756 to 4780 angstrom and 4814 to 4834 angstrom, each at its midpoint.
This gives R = 0.05 mag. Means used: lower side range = 6.68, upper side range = 6.3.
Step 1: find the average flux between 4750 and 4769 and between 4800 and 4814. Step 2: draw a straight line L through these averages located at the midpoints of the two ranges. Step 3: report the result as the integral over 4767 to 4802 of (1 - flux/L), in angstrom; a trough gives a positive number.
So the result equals 2.0 angstrom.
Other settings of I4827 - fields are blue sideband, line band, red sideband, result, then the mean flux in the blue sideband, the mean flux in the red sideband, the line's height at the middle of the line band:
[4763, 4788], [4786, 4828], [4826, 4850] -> -0.69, 6.62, 6.22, 6.42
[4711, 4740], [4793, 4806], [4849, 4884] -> 0.55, 6.91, 6.9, 6.9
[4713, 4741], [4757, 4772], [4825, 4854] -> -0.03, 6.91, 6.24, 6.68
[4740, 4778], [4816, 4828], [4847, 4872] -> 0.48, 6.48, 6.98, 6.79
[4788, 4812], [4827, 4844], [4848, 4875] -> 1.01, 6.59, 6.94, 6.79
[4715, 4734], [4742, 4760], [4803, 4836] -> 1.48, 7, 6.61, 6.89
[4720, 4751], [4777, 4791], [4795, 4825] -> 0.40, 6.76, 6.61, 6.66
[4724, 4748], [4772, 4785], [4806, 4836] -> 0.14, 6.73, 6.54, 6.63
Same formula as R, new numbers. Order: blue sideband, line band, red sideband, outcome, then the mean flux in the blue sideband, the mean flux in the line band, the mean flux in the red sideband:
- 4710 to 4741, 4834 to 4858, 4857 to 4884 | 0.10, 6.88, 6.38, 7.05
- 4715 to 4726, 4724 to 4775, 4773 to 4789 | -0.01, 6.81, 6.69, 6.48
